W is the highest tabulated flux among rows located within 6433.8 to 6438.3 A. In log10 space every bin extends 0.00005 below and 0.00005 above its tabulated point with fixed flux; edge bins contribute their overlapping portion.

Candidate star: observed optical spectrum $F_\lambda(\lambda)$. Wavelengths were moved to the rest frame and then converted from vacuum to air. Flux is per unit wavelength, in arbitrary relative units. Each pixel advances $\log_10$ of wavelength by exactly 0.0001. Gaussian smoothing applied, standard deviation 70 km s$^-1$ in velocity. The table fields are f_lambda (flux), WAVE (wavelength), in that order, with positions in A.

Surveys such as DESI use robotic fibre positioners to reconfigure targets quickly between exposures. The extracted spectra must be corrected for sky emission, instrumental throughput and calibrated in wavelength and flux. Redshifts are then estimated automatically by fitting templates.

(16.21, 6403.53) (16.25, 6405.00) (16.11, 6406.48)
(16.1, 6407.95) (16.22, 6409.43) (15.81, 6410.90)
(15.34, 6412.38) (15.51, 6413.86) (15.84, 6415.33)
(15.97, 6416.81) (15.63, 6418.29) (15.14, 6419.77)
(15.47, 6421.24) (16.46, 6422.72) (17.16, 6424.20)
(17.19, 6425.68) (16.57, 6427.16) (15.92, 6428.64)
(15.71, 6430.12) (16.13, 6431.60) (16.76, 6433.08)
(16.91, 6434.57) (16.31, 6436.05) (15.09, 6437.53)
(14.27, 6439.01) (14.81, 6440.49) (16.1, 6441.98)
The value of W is 16.91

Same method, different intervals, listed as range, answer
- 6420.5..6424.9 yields 17.16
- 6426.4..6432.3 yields 16.57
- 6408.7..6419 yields 16.22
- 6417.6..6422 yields 15.63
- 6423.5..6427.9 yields 17.19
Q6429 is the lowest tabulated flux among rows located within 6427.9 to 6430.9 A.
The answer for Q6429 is 15.71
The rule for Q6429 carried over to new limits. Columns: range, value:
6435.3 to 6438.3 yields 15.09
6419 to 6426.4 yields 15.14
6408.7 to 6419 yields 15.34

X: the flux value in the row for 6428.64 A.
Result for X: 15.92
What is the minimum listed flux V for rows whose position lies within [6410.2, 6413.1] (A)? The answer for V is 15.34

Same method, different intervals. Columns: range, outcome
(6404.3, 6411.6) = 15.81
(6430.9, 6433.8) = 16.13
